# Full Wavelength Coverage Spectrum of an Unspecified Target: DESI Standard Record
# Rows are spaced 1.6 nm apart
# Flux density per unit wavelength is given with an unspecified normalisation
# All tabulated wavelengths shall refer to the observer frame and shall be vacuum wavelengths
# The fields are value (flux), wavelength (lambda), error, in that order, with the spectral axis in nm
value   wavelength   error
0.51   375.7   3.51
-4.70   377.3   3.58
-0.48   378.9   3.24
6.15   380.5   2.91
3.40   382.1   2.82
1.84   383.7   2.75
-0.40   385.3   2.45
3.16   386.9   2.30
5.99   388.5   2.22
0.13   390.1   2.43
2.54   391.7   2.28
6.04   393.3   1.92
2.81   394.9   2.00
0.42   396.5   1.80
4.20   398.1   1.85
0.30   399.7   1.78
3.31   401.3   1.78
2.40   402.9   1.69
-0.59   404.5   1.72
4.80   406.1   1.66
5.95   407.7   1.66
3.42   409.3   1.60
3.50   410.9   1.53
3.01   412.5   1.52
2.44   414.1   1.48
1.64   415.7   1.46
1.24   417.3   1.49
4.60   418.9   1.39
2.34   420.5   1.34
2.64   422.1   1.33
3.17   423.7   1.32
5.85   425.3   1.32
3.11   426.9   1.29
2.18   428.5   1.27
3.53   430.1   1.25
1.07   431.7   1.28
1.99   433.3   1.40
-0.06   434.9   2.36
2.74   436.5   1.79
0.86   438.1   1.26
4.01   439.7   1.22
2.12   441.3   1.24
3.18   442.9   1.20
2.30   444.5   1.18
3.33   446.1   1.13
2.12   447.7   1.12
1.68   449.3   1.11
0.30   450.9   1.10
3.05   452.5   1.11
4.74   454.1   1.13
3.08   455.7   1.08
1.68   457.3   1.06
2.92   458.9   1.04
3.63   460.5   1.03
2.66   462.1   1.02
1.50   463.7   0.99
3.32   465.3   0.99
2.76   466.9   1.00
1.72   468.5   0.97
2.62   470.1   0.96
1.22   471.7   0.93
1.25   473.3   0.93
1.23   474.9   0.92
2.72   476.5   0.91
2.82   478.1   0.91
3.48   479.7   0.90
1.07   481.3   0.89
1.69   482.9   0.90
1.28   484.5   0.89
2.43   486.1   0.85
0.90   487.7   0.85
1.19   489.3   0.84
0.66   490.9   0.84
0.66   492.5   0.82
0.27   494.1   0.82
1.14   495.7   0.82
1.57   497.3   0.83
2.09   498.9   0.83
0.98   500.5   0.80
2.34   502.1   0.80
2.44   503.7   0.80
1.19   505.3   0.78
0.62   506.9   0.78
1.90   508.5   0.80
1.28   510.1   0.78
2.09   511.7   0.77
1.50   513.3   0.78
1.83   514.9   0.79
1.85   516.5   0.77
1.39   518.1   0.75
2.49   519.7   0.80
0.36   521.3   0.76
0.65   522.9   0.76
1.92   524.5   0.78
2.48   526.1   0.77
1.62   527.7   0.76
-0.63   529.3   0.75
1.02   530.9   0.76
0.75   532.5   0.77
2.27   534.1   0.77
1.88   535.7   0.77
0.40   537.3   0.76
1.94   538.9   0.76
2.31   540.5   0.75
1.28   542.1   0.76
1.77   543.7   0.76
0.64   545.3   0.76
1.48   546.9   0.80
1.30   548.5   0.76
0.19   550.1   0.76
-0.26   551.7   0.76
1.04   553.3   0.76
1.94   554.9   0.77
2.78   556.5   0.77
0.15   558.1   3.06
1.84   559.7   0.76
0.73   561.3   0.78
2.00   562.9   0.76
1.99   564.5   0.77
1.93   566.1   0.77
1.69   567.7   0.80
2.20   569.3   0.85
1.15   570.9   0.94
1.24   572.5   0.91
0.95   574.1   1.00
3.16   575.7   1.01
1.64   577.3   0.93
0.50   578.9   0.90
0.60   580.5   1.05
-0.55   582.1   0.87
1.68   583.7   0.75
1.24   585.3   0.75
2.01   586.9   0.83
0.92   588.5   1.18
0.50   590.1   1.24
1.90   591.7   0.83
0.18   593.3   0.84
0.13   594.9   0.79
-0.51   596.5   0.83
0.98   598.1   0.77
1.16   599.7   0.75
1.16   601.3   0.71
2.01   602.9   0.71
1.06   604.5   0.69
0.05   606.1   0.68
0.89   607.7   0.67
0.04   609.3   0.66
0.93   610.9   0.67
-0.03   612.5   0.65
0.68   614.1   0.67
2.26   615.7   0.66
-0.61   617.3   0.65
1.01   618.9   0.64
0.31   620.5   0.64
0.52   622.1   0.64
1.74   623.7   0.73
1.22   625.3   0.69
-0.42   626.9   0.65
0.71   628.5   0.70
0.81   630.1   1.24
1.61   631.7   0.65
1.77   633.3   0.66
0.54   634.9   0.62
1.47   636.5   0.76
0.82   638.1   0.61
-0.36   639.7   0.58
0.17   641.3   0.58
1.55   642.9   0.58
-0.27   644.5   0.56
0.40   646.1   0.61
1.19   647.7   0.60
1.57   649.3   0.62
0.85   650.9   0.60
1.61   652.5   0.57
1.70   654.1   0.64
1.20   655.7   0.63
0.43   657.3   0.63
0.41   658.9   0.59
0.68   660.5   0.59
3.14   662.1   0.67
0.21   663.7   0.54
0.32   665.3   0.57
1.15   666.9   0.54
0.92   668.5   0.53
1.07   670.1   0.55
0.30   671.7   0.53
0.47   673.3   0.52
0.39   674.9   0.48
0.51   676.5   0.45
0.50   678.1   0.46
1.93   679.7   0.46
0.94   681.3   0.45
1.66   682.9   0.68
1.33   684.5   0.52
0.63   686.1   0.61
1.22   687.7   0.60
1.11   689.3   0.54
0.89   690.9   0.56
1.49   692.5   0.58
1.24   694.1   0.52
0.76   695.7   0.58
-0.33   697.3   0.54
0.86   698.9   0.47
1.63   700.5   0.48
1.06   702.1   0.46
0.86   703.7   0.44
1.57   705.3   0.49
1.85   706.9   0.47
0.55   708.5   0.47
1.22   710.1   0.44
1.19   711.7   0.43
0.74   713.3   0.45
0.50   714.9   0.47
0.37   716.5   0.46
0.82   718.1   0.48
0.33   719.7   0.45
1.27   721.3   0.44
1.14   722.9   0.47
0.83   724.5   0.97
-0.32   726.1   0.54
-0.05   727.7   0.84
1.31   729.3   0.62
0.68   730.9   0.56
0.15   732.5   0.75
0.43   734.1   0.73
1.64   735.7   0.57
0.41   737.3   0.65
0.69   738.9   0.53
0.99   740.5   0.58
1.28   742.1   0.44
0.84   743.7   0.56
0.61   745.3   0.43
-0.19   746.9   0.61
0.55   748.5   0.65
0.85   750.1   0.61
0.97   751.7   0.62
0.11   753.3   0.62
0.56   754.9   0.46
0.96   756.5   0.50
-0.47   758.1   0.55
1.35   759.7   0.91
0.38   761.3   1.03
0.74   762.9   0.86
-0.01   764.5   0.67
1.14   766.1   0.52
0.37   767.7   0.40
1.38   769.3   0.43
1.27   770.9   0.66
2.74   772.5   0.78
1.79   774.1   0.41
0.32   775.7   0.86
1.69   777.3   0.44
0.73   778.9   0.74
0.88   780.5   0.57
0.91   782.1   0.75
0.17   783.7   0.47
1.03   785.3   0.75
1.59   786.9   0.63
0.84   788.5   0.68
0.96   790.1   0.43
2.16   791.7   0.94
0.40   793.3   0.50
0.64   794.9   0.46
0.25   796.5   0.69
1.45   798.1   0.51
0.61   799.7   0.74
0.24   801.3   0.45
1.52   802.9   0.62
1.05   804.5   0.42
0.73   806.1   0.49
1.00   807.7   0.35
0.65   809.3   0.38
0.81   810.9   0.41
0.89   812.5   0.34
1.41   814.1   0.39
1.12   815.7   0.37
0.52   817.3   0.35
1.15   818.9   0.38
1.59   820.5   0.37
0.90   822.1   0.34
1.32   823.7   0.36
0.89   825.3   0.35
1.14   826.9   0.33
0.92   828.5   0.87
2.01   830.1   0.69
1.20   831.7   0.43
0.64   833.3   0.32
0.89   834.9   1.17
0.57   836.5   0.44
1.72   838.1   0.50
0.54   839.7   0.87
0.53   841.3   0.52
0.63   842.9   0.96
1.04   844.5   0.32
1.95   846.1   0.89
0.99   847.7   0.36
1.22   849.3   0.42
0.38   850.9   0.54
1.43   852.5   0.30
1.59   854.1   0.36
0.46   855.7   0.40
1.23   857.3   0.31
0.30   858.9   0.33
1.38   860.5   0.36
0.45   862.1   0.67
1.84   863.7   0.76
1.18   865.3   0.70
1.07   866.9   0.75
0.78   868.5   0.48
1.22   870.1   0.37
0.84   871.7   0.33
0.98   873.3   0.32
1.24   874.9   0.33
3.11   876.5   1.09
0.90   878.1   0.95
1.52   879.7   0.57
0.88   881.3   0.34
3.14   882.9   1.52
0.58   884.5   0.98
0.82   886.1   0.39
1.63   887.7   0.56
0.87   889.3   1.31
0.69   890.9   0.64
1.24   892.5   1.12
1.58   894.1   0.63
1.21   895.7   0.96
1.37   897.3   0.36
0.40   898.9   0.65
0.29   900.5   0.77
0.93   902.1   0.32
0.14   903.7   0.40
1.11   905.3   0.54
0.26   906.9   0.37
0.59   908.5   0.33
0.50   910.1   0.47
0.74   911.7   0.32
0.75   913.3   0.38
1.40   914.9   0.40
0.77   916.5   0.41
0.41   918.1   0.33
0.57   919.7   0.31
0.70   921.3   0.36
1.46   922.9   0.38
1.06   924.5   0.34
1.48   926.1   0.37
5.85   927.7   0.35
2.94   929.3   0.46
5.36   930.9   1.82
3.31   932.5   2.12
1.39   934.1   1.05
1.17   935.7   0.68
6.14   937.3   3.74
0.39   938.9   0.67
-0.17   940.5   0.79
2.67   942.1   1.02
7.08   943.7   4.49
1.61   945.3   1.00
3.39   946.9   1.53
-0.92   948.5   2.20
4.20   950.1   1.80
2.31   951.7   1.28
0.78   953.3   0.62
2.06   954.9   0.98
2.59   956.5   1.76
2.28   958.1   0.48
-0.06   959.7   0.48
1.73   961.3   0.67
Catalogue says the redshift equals 1.49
